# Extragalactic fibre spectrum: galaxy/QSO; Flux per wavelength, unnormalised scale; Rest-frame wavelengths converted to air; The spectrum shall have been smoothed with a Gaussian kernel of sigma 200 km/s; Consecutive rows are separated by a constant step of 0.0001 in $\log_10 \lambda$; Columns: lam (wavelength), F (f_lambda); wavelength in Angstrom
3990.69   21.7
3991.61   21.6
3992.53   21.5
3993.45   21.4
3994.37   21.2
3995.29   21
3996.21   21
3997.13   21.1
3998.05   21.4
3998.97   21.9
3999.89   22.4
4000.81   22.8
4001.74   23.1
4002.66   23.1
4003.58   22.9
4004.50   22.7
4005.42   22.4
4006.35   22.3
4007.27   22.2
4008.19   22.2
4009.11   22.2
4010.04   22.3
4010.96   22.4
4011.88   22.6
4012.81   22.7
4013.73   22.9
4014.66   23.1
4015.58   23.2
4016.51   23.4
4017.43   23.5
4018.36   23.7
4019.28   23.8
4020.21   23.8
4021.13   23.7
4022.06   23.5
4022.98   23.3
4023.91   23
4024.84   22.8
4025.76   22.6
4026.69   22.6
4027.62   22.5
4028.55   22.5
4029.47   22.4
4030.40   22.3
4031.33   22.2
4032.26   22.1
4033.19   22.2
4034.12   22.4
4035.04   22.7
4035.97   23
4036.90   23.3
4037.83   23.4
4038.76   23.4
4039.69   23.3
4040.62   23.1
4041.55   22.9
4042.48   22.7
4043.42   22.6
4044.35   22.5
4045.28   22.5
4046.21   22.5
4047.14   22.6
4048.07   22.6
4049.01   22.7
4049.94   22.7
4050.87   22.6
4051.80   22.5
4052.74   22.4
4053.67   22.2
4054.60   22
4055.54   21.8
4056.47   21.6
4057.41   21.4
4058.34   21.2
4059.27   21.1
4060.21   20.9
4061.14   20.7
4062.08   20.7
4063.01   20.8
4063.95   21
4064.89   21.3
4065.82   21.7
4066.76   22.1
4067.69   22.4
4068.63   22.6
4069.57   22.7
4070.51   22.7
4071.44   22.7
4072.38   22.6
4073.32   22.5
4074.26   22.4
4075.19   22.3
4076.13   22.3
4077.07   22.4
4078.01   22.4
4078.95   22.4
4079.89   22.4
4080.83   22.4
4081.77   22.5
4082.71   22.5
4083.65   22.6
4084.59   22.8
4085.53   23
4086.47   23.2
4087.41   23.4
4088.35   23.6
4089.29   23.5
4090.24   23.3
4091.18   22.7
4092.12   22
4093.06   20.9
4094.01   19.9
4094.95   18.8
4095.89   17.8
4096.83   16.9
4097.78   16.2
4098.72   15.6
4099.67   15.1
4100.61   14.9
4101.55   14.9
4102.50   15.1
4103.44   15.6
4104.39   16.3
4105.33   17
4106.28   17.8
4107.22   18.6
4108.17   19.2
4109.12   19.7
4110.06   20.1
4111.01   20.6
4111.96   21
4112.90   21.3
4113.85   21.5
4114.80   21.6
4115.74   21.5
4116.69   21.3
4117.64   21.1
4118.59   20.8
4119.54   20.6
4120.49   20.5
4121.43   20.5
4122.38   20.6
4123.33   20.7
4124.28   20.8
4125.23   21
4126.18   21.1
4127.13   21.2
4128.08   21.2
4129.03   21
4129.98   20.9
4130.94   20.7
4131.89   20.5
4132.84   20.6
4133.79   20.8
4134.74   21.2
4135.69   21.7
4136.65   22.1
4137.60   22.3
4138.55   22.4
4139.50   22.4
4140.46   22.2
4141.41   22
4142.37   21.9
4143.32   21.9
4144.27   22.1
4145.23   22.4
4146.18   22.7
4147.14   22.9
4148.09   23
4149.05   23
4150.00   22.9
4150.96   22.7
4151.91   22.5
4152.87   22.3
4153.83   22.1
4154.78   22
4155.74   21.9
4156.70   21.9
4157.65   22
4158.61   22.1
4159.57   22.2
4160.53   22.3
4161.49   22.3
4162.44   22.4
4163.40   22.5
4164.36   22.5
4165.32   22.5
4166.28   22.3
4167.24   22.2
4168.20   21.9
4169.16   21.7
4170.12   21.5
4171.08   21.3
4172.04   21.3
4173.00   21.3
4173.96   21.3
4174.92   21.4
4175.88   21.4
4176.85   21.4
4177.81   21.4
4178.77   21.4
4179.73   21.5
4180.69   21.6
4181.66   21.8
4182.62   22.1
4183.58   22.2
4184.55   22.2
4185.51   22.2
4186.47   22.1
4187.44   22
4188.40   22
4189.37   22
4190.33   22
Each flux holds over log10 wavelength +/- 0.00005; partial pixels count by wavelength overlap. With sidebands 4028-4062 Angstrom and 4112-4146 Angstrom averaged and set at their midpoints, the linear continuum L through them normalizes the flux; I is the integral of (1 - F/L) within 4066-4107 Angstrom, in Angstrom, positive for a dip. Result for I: 2.3 Angstrom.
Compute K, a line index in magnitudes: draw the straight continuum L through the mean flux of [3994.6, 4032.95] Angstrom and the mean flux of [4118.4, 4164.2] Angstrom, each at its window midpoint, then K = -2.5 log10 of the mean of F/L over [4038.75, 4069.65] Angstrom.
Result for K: 0.01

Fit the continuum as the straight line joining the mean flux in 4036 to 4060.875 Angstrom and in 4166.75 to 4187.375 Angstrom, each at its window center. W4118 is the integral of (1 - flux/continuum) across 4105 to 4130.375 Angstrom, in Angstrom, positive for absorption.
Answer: 1.7 Angstrom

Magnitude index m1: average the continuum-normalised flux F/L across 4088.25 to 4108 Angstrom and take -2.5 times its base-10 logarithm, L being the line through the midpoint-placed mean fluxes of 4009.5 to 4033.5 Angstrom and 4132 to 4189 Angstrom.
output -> 0.219 mag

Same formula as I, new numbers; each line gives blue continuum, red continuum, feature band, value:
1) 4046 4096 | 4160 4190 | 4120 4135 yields 0.8 Angstrom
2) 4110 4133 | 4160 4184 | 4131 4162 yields -1.0 Angstrom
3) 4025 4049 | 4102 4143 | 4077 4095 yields -0.8 Angstrom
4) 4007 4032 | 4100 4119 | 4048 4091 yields -3.3 Angstrom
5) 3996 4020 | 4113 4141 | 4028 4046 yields -0.4 Angstrom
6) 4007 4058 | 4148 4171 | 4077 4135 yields 5.4 Angstrom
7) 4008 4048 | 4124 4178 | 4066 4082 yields 0.0 Angstrom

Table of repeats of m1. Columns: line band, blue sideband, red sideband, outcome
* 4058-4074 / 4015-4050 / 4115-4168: 0.039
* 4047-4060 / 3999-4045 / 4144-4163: 0.032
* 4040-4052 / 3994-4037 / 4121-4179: -0.012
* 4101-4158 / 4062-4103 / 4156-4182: 0.030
